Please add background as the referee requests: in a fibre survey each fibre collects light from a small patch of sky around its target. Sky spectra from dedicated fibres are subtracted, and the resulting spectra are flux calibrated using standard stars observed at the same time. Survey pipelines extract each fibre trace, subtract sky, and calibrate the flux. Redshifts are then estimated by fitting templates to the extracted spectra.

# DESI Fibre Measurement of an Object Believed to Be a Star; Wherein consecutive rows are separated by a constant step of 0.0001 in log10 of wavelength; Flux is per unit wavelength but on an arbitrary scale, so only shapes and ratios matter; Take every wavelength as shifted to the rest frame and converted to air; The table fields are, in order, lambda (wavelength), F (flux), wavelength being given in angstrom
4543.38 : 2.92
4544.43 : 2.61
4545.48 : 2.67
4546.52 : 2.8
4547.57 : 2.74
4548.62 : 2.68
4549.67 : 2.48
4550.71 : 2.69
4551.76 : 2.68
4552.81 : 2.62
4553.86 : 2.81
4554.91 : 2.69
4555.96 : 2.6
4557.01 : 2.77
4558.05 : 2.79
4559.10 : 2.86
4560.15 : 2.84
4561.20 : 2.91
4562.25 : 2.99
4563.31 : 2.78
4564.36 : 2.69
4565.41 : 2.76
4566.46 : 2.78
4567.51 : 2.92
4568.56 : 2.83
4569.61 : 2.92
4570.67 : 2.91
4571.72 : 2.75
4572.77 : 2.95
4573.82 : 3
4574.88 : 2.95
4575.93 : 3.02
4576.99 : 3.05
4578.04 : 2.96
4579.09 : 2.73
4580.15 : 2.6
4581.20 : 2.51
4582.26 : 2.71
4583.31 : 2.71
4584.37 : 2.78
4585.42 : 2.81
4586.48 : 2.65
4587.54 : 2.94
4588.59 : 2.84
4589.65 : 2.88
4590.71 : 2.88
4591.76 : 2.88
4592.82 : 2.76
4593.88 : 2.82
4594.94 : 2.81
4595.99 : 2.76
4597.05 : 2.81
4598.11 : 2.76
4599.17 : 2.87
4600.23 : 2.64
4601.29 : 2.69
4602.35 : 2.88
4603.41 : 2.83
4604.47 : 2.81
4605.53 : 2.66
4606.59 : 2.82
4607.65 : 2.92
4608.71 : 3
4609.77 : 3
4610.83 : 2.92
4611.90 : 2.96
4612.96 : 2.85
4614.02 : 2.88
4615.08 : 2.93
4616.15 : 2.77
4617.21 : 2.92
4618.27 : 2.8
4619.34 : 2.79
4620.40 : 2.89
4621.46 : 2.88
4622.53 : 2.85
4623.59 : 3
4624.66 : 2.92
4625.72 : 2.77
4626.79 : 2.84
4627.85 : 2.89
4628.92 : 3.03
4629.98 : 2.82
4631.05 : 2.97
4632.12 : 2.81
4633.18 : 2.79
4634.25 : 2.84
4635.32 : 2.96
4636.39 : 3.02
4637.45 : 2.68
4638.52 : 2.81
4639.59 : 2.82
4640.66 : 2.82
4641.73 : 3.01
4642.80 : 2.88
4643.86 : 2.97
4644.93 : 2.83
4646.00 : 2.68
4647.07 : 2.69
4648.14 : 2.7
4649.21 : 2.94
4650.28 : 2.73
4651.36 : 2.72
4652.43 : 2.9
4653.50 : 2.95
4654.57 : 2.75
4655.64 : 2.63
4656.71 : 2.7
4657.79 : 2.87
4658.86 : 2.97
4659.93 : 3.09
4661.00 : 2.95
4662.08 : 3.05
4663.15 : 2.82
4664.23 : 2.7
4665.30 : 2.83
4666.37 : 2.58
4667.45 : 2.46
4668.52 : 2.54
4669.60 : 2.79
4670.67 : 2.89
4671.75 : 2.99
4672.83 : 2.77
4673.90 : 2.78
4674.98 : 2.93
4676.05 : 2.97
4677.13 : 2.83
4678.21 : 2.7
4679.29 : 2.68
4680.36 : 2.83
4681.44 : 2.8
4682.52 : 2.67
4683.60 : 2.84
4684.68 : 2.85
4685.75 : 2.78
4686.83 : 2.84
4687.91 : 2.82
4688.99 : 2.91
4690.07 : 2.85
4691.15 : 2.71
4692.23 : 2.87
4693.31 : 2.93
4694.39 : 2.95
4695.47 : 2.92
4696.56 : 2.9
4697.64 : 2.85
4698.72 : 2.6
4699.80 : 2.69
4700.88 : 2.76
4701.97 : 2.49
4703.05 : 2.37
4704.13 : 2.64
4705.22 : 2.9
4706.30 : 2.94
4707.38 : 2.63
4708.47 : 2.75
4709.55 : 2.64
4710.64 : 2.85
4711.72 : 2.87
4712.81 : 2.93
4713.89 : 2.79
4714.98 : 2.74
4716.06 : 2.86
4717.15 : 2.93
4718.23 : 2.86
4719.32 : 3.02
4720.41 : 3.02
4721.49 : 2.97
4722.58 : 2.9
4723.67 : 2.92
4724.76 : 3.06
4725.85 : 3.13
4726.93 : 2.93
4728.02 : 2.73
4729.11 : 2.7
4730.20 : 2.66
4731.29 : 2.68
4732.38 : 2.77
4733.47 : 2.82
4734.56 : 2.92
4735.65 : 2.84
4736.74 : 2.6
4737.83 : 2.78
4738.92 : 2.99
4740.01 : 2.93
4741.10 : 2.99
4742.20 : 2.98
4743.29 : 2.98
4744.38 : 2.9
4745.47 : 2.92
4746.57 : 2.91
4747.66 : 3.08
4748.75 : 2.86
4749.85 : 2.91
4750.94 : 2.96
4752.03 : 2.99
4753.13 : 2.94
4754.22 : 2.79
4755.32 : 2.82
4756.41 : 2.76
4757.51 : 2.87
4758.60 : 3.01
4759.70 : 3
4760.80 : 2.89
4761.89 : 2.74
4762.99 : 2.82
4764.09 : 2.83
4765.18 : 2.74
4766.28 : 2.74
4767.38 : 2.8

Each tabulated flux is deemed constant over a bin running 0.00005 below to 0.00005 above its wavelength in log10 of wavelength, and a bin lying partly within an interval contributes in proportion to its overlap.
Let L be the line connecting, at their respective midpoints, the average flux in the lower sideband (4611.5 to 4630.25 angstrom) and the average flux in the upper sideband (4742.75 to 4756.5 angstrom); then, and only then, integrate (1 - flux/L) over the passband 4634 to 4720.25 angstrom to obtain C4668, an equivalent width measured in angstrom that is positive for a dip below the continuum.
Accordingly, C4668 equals 2.5 angstrom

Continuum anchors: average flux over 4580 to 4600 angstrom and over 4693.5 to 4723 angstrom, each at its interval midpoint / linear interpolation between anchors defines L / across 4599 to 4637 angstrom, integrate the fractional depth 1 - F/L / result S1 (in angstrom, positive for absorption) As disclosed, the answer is -1.1 angstrom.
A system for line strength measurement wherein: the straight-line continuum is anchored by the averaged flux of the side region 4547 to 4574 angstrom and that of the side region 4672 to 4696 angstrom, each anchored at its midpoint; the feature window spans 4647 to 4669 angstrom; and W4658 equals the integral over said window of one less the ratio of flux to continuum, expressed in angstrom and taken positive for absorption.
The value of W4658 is 0.2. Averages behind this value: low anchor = 2.78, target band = 2.79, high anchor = 2.83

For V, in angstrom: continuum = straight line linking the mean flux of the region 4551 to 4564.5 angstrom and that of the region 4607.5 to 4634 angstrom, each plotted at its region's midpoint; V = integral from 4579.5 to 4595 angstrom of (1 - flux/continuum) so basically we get 0.3 angstrom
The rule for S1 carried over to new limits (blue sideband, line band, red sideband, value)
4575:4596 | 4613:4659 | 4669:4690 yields -0.5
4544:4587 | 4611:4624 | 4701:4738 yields -0.4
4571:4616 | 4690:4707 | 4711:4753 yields 0.6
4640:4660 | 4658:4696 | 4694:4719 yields -0.3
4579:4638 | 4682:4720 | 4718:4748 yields 1.0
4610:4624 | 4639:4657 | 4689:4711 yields 0.2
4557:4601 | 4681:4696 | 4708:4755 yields 0.1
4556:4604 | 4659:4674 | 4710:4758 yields 0.2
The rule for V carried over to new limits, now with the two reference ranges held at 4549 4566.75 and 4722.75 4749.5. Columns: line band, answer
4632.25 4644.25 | -0.3 angstrom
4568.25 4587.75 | -0.5 angstrom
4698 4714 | 0.7 angstrom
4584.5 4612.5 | -0.5 angstrom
